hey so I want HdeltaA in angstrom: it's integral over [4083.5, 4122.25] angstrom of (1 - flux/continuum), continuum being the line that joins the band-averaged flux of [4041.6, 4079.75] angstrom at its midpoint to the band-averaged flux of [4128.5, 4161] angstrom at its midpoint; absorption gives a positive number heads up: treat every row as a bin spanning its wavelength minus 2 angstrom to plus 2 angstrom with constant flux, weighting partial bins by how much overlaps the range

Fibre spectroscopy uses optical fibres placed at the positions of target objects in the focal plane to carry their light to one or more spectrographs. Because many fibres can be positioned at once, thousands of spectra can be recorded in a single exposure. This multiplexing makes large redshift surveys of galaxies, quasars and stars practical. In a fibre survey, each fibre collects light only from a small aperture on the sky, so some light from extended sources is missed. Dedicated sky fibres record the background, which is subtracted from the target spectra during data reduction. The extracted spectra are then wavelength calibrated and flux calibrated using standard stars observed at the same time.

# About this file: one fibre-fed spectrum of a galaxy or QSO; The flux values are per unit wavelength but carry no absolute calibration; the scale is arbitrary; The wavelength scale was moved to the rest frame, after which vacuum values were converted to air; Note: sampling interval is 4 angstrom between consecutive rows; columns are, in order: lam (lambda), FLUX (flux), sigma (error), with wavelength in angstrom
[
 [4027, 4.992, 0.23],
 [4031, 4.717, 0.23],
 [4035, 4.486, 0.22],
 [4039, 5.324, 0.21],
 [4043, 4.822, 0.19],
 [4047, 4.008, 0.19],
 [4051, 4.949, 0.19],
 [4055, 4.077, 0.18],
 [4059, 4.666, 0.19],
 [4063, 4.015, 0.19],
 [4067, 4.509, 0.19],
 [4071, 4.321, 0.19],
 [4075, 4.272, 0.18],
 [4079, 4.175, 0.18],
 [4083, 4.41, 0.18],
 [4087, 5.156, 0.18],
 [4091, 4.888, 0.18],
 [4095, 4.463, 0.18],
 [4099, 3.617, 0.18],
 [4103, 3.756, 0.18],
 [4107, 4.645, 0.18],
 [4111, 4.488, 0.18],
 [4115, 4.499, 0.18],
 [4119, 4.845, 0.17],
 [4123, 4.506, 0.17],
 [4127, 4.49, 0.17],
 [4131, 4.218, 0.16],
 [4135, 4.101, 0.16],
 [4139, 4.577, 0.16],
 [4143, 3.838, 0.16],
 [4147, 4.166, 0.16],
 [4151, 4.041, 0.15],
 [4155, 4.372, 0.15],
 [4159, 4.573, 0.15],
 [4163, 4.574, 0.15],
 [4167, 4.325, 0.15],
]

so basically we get -1.5 angstrom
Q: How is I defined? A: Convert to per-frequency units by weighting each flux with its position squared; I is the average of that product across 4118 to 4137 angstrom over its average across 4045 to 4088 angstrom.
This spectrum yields 1.0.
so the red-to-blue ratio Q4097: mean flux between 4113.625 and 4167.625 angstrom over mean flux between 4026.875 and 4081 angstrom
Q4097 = 0.97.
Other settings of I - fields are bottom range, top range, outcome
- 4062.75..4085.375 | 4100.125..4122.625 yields 1.04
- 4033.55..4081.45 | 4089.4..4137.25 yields 1.01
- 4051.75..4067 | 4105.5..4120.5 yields 1.09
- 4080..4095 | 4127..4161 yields 0.92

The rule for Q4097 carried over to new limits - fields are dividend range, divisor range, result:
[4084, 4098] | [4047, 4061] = 1.05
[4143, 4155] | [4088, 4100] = 0.92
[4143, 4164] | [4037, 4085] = 0.96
